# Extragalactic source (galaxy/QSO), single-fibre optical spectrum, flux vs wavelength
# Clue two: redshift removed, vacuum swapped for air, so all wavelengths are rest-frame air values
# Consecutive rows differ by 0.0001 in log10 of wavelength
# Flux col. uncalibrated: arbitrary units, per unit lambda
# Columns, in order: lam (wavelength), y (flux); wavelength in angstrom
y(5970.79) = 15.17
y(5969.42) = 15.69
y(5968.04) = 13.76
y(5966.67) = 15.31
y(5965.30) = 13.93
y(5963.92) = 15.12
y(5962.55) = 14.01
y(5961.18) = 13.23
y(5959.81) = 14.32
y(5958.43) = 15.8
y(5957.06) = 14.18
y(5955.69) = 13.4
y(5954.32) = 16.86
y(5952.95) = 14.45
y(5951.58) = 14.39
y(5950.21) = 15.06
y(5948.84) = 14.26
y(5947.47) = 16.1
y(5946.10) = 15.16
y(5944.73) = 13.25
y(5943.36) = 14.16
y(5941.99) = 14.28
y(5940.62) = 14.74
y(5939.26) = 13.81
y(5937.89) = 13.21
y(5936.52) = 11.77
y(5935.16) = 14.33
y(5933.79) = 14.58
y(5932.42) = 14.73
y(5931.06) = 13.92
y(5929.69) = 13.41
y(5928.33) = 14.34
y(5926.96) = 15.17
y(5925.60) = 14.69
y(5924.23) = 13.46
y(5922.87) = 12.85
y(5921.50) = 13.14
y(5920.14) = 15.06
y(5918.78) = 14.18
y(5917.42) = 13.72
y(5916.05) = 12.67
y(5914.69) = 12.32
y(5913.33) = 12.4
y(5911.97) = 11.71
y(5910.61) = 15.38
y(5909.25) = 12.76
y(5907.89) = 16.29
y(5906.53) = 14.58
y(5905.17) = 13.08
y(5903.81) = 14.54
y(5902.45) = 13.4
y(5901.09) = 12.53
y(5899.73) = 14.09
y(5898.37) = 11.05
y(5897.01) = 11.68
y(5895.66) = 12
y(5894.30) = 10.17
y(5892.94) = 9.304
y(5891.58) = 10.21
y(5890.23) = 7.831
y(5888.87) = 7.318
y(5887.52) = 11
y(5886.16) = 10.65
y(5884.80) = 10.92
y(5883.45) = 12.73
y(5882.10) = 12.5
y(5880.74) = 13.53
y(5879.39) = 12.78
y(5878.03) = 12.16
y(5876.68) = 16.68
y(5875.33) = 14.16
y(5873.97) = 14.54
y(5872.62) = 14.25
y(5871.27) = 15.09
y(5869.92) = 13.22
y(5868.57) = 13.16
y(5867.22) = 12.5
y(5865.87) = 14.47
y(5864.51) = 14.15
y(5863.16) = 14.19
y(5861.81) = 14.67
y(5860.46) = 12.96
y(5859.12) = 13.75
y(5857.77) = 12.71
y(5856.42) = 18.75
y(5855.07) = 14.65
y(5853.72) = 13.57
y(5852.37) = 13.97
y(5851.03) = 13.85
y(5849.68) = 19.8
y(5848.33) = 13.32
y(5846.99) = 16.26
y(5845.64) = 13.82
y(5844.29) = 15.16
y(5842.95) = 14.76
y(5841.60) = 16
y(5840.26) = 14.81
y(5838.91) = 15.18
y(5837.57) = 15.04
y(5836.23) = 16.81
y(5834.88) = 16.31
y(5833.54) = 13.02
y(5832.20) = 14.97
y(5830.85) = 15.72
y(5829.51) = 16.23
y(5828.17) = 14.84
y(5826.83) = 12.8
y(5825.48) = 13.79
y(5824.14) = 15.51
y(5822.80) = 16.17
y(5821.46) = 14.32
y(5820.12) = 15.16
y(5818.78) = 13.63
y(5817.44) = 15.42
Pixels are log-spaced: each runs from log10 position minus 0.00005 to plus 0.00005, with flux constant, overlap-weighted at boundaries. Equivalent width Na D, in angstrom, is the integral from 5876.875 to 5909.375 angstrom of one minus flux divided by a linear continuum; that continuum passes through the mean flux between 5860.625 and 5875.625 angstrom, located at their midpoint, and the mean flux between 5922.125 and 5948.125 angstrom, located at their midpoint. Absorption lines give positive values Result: 4.7 angstrom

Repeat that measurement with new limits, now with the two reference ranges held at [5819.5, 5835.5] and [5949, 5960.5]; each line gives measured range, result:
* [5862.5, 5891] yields 4.1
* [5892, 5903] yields 2.3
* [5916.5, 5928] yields 0.6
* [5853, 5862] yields 0.3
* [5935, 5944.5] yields 0.7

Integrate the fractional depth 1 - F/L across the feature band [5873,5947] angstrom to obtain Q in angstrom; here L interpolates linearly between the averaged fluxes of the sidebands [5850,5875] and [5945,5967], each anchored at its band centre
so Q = 7.11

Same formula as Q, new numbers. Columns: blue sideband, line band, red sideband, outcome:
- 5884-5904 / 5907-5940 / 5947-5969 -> -2.81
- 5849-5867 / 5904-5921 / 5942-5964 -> 1.07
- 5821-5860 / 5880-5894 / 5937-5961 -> 3.98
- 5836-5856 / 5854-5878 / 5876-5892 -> -1.91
